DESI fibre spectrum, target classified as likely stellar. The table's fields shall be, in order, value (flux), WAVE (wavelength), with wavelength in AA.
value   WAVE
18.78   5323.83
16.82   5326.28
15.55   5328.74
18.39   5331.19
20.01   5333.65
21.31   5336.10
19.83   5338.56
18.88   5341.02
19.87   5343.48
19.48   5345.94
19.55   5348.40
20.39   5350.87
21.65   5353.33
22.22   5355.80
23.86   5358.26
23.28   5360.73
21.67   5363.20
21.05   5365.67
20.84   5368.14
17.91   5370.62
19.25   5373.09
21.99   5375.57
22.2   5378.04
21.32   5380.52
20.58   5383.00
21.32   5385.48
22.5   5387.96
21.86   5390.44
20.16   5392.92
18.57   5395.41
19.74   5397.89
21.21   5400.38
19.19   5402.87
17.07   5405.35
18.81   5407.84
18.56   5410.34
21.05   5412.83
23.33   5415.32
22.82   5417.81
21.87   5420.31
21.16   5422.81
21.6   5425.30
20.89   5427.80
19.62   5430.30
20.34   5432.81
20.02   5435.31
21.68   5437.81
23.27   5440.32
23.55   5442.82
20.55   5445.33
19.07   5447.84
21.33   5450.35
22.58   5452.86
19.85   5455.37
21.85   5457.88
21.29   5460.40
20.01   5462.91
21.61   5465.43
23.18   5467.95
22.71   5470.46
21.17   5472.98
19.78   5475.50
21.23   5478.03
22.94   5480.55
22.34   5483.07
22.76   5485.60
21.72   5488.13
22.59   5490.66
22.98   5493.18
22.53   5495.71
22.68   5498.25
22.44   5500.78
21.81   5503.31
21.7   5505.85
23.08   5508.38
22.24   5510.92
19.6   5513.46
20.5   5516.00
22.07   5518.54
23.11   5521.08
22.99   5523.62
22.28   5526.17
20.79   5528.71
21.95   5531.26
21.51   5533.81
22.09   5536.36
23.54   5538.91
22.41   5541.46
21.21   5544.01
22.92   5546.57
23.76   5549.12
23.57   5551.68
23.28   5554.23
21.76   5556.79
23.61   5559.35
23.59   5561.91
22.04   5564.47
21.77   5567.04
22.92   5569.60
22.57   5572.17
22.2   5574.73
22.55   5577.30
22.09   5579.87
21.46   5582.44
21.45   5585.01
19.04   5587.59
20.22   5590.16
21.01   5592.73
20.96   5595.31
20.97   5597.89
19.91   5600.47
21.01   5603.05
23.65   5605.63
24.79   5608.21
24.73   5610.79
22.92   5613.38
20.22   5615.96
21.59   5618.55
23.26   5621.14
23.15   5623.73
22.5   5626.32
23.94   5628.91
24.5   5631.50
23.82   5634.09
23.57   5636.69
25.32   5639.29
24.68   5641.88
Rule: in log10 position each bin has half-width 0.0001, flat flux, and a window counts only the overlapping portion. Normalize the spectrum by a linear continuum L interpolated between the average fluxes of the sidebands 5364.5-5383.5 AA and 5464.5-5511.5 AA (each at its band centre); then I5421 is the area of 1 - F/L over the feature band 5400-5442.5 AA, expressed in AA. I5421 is 1.0 AA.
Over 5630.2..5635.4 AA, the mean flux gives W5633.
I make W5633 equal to 24.2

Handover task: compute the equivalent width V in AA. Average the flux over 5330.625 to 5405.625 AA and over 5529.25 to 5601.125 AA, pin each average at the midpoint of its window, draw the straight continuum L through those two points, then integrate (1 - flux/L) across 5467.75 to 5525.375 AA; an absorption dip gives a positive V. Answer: -1.5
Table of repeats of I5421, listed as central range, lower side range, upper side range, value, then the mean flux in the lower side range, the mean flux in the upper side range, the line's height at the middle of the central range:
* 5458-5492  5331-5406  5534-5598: -0.6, 20.6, 22.1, 21.4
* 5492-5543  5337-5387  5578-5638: -0.9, 20.9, 22.2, 21.7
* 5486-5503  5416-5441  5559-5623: -0.7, 21.3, 22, 21.6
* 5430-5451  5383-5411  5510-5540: -0.5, 20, 21.9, 20.6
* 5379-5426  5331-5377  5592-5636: 0.8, 20.7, 22.6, 21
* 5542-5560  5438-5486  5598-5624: -0.6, 21.6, 22.4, 22.1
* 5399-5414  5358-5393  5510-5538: 1.5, 21.3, 21.8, 21.4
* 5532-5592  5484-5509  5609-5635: 1.4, 22.4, 23.1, 22.8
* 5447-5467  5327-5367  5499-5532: 0.3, 20.4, 21.9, 21.4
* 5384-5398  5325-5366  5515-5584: 0.0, 20.2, 22.4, 20.7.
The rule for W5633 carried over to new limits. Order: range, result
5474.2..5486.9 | 21.8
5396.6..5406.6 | 19.3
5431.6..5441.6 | 21.4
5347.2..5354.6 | 20.5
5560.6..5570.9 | 22.6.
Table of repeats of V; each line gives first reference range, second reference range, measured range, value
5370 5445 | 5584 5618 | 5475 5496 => -1.0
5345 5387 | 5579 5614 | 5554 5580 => -1.1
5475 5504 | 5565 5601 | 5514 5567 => -1.5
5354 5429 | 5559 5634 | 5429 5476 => 0.1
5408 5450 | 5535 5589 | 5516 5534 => 0.0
